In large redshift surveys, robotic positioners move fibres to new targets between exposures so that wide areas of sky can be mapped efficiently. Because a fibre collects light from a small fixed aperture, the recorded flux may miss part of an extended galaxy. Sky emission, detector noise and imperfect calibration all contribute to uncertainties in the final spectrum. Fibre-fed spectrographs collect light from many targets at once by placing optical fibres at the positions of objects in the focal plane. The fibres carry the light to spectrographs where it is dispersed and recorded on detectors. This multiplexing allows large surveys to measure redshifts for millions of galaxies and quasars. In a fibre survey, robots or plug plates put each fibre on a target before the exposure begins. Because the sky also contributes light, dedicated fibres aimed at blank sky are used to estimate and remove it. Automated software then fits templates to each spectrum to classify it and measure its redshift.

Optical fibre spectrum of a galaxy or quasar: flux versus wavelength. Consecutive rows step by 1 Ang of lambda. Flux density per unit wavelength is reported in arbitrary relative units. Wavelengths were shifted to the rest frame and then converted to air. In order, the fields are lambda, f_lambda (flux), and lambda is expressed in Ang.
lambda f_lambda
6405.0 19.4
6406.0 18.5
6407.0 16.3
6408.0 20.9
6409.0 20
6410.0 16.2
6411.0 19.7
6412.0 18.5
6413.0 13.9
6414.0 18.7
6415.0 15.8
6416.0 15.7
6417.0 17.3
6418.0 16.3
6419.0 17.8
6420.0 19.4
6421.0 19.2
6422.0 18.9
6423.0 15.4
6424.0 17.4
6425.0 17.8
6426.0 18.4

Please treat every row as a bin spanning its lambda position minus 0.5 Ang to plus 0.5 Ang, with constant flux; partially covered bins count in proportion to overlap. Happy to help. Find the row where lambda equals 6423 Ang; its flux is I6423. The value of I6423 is 15.4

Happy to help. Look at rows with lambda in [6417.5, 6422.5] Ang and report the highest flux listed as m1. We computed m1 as 19.4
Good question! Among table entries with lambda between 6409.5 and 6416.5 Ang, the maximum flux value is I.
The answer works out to 19.7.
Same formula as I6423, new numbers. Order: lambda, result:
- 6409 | 20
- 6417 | 17.3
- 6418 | 16.3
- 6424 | 17.4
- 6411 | 19.7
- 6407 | 16.3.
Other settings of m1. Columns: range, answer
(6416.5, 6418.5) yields 17.3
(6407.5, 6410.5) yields 20.9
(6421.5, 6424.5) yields 18.9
